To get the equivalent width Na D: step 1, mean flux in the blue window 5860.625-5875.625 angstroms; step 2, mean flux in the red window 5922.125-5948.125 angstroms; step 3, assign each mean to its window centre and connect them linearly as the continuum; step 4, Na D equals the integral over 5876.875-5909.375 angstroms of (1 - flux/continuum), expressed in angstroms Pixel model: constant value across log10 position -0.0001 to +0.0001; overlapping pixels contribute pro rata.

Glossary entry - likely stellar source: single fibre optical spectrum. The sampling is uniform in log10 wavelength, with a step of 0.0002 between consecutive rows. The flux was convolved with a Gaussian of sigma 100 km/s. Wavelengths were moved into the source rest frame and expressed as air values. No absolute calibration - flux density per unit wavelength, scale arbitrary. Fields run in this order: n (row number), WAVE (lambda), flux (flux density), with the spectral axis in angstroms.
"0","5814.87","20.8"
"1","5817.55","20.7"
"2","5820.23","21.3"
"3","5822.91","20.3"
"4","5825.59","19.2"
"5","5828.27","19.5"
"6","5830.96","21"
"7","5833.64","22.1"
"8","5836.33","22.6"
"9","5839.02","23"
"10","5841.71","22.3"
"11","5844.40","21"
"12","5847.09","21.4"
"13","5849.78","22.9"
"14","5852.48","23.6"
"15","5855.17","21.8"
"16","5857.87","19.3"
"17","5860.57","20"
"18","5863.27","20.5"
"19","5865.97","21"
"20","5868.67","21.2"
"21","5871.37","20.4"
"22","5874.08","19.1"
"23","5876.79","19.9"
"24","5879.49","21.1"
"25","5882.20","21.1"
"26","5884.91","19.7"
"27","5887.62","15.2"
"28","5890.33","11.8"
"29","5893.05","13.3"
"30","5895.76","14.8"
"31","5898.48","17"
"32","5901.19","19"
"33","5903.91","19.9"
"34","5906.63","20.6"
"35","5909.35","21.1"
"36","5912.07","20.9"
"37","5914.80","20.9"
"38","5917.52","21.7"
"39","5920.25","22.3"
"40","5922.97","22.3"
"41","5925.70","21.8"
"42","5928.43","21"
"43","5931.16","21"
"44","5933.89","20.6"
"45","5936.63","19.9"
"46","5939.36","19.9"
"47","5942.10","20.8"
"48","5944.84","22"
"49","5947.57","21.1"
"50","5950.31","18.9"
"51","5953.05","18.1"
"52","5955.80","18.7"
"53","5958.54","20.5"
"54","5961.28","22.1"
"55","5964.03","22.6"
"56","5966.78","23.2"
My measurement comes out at 4.40 angstroms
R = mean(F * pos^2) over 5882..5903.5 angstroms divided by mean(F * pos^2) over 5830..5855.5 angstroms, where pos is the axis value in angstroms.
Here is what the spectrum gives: 0.75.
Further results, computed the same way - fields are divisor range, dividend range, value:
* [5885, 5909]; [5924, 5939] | 1.25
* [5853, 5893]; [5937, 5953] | 1.08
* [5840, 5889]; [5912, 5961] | 1.03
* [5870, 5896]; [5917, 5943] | 1.21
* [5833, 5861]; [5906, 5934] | 1.00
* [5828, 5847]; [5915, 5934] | 1.02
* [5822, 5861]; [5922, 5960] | 0.99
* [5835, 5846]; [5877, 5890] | 0.86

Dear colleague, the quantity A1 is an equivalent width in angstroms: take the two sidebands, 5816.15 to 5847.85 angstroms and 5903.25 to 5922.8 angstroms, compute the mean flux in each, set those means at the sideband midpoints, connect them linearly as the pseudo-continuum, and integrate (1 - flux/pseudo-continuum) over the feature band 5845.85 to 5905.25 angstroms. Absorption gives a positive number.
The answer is 5.4 angstroms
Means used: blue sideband 21.2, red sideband 21.2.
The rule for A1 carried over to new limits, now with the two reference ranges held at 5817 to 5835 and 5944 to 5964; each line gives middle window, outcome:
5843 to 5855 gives -0.96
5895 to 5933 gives 0.00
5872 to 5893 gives 2.50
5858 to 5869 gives 0.02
